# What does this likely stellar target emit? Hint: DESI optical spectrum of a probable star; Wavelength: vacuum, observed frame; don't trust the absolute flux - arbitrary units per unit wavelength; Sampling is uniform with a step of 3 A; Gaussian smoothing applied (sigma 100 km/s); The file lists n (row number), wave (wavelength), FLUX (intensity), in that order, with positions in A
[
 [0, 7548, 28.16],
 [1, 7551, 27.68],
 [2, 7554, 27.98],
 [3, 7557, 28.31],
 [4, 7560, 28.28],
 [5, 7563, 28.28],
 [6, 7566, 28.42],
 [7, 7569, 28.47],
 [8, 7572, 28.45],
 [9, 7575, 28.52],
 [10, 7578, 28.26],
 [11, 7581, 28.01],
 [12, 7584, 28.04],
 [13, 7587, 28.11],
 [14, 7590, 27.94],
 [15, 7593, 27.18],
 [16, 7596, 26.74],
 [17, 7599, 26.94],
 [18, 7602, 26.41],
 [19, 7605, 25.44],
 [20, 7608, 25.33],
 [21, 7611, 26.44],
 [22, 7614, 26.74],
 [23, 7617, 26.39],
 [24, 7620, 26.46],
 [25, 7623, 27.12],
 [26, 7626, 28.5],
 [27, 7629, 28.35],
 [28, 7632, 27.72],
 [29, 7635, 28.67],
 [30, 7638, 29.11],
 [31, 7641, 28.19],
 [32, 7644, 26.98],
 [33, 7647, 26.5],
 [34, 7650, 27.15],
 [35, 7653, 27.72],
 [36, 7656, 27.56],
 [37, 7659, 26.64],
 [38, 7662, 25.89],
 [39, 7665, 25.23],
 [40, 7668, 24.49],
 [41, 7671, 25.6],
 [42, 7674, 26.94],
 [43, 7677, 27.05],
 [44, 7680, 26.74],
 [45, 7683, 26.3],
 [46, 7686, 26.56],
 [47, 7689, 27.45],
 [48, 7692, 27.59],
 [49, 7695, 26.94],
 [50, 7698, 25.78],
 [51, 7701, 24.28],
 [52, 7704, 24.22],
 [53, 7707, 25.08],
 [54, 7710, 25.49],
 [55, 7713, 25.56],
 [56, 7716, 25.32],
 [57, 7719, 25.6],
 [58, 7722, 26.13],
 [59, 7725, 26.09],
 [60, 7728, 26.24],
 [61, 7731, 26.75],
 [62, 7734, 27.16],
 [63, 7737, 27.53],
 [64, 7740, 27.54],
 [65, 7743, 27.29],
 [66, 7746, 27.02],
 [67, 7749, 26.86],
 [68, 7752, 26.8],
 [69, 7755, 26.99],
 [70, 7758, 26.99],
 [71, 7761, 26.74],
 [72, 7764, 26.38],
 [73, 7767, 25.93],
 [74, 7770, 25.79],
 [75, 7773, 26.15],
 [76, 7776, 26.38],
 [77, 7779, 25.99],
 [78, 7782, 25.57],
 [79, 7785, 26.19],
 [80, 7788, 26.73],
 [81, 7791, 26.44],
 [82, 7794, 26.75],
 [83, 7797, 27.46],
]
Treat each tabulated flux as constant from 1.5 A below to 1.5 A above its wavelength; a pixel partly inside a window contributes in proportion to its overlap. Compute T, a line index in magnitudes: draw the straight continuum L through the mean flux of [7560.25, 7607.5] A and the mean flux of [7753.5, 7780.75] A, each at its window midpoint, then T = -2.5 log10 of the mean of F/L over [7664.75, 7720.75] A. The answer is 0.040 mag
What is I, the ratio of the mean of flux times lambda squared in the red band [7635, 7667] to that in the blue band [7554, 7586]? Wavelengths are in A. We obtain 1.0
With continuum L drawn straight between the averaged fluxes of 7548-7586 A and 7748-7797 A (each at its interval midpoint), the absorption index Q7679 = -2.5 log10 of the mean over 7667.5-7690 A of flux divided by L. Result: 0.03 mag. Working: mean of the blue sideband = 28.2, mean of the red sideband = 26.4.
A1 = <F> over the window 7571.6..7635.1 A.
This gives 27.3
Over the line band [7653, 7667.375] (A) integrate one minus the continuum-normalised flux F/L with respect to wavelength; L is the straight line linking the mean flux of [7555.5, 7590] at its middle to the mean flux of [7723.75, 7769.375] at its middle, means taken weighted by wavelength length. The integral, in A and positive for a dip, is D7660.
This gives 0.6 A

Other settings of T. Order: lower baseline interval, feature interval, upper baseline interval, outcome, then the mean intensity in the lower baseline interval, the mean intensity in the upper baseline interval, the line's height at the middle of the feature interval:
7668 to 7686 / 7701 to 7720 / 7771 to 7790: 0.05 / 26.4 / 26.2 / 26.3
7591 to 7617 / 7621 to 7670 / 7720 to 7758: -0.03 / 26.4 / 26.9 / 26.6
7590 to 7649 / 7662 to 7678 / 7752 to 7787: 0.04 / 27.1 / 26.3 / 26.9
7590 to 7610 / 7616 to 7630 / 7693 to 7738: -0.04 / 26.5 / 25.9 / 26.3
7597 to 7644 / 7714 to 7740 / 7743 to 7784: 0.01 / 27.2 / 26.5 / 26.6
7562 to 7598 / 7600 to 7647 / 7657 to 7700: 0.00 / 28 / 26.4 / 27.3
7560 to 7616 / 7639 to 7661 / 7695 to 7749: -0.02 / 27.4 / 26.1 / 26.8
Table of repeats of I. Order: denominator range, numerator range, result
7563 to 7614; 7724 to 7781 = 1.01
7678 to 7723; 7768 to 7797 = 1.03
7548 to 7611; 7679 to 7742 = 0.98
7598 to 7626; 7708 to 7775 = 1.03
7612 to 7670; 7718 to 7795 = 1.01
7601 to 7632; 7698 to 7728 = 0.97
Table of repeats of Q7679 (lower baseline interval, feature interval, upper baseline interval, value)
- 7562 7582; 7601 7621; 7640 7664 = 0.06 mag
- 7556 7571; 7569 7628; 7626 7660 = 0.03 mag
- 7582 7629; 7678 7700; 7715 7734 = -0.01 mag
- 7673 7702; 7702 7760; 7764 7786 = 0.00 mag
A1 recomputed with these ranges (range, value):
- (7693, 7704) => 25.6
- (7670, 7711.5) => 26.2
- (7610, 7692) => 27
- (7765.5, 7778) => 26.1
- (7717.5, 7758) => 26.8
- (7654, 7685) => 26.3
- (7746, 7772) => 26.6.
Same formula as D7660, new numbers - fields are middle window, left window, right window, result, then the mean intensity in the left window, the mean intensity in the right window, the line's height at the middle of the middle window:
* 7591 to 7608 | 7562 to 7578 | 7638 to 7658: 1.0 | 28.4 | 27.5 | 28.1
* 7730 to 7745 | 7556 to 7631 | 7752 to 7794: -0.4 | 27.5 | 26.4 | 26.6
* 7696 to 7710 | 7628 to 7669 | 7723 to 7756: 1.1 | 27.2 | 26.9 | 27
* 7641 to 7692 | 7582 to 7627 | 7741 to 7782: 0.3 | 26.9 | 26.5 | 26.8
